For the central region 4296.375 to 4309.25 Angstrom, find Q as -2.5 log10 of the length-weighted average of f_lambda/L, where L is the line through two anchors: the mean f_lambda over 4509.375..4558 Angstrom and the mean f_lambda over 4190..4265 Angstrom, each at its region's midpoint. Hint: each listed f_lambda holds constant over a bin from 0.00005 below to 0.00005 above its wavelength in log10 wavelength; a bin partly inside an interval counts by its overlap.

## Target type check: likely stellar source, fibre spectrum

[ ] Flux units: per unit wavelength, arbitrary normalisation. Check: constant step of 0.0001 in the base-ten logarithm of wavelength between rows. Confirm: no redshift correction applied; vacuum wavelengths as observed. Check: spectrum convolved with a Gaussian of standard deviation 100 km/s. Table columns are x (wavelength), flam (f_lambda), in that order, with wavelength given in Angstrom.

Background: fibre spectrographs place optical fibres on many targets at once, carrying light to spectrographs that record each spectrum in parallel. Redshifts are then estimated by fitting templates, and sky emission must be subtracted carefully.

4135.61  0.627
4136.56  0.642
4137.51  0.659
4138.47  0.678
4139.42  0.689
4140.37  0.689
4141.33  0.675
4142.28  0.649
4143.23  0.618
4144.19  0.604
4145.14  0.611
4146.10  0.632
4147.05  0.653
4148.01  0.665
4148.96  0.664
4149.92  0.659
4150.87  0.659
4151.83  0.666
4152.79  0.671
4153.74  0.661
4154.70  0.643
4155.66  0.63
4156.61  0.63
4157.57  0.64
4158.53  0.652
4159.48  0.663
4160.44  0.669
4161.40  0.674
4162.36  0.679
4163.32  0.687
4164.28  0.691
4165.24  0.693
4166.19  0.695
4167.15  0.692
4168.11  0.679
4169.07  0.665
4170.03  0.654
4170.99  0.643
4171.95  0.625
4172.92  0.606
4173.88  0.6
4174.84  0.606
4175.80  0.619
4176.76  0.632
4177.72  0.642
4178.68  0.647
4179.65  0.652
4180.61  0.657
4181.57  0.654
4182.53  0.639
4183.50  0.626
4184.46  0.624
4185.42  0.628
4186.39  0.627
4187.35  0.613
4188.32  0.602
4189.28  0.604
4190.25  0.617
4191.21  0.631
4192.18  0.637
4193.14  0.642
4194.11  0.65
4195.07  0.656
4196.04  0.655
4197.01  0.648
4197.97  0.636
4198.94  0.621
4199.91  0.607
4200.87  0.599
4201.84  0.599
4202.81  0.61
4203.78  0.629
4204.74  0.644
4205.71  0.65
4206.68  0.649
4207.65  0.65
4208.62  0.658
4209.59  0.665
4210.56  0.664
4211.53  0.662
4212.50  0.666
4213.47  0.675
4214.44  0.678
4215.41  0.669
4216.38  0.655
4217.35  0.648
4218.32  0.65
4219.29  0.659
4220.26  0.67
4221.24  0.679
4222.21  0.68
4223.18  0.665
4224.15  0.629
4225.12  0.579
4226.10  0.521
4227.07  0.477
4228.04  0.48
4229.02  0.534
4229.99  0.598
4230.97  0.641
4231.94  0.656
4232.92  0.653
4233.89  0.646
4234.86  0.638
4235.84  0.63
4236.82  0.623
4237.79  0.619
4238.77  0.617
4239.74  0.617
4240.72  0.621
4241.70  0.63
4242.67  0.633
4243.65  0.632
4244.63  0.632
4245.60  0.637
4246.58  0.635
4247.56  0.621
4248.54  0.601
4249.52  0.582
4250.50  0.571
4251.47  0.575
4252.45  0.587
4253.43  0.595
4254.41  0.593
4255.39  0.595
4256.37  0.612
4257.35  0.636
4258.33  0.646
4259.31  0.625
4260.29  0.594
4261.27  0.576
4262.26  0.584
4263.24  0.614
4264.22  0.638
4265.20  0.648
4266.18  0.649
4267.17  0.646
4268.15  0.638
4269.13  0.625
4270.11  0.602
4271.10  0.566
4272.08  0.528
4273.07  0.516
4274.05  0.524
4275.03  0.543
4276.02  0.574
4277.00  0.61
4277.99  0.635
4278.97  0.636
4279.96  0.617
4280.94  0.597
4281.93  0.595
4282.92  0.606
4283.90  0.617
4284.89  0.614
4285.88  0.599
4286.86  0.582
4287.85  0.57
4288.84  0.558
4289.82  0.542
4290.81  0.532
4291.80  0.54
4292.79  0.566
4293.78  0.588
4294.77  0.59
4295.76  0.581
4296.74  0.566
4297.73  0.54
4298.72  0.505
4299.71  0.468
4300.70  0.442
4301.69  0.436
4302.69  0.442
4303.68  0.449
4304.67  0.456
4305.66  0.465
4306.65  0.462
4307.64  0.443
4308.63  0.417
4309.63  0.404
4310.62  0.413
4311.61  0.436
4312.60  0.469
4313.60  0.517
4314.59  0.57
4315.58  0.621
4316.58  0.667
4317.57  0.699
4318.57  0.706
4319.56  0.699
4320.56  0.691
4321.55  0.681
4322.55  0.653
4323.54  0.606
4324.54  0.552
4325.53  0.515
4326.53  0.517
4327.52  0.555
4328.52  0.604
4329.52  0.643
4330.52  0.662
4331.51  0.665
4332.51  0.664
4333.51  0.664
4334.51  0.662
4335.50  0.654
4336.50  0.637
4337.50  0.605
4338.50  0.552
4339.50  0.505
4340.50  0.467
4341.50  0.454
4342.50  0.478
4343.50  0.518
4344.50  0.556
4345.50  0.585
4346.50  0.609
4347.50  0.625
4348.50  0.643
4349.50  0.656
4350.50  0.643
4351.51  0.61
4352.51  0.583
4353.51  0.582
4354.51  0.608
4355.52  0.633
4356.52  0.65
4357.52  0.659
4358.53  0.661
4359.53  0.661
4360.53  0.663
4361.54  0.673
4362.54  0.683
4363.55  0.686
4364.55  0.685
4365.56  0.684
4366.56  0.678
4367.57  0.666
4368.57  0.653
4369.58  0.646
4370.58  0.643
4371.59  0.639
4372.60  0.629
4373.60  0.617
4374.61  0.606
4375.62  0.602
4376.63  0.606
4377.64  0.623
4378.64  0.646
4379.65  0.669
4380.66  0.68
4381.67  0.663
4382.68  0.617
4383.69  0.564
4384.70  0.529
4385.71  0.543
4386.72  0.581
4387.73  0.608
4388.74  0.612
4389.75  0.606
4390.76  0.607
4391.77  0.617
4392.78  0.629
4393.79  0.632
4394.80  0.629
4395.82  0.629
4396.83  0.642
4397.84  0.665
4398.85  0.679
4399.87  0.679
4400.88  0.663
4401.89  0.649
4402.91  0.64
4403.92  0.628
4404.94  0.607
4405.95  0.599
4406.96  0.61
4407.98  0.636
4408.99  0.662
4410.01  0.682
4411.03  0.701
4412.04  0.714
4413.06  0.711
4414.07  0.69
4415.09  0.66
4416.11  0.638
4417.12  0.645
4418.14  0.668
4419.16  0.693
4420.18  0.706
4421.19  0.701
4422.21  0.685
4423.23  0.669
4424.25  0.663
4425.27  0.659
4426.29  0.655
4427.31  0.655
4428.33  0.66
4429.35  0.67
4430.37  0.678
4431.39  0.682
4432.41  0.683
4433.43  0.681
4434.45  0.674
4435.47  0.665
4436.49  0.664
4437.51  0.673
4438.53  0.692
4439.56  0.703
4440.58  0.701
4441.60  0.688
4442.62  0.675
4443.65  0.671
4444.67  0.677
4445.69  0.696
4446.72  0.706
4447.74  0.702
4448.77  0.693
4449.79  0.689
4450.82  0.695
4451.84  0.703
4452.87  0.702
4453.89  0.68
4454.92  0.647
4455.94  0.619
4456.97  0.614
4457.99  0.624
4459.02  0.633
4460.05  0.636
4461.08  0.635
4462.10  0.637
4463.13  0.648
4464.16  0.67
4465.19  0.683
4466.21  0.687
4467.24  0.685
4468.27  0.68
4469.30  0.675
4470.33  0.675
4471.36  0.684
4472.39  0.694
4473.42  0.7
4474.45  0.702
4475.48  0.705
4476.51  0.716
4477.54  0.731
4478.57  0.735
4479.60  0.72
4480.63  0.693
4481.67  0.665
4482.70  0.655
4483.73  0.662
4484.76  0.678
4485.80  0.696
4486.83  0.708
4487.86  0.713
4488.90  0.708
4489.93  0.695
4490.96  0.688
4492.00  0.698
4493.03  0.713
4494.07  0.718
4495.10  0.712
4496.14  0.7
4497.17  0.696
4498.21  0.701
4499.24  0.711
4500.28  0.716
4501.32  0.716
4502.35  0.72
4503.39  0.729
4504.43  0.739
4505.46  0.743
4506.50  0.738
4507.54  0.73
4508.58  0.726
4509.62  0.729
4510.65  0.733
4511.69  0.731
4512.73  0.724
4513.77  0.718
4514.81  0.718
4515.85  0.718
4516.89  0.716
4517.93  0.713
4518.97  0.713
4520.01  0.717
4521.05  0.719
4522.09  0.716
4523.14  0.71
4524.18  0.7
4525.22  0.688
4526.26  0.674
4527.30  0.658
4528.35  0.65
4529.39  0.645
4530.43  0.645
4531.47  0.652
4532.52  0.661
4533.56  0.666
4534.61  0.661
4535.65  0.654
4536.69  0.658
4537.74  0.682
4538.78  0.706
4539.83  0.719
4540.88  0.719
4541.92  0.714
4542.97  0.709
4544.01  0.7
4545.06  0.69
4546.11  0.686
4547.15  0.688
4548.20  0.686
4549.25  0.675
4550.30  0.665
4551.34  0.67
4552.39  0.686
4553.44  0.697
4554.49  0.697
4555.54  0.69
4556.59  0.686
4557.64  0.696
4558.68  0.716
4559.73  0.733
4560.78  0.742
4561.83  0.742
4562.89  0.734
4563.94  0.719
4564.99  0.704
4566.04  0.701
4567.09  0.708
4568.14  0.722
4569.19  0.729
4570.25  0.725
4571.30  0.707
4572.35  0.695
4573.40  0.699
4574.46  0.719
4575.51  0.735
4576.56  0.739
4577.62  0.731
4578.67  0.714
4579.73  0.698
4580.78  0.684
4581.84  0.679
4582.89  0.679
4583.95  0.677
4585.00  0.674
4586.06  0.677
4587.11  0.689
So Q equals 0.35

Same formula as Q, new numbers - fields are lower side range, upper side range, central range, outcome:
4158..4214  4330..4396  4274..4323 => 0.14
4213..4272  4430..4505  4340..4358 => 0.11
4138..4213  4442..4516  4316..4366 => 0.09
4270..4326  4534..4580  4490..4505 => -0.07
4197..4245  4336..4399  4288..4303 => 0.18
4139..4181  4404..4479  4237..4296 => 0.11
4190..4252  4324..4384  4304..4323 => 0.13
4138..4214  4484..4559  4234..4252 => 0.07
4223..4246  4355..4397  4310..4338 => 0.03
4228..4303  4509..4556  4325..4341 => 0.03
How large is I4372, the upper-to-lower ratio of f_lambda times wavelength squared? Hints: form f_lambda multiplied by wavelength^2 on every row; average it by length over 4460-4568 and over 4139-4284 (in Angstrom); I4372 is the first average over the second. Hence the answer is 1.27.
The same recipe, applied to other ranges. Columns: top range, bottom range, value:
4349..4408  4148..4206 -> 1.08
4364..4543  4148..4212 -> 1.19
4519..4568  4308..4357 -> 1.30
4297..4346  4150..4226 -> 0.91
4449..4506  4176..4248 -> 1.23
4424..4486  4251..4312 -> 1.31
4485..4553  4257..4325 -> 1.37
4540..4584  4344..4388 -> 1.22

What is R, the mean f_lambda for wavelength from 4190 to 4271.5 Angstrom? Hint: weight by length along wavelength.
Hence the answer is 0.625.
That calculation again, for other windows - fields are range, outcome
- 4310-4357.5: 0.596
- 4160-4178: 0.655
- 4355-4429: 0.647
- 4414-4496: 0.68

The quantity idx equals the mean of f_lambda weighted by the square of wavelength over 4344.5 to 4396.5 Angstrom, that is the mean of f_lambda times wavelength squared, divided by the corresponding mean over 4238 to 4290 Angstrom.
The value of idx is 1.10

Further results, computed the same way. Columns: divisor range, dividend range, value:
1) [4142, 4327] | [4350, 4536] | 1.22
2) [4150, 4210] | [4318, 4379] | 1.05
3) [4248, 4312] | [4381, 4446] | 1.24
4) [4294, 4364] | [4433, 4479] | 1.25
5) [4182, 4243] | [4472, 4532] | 1.28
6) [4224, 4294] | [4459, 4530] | 1.30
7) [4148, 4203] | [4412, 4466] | 1.18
